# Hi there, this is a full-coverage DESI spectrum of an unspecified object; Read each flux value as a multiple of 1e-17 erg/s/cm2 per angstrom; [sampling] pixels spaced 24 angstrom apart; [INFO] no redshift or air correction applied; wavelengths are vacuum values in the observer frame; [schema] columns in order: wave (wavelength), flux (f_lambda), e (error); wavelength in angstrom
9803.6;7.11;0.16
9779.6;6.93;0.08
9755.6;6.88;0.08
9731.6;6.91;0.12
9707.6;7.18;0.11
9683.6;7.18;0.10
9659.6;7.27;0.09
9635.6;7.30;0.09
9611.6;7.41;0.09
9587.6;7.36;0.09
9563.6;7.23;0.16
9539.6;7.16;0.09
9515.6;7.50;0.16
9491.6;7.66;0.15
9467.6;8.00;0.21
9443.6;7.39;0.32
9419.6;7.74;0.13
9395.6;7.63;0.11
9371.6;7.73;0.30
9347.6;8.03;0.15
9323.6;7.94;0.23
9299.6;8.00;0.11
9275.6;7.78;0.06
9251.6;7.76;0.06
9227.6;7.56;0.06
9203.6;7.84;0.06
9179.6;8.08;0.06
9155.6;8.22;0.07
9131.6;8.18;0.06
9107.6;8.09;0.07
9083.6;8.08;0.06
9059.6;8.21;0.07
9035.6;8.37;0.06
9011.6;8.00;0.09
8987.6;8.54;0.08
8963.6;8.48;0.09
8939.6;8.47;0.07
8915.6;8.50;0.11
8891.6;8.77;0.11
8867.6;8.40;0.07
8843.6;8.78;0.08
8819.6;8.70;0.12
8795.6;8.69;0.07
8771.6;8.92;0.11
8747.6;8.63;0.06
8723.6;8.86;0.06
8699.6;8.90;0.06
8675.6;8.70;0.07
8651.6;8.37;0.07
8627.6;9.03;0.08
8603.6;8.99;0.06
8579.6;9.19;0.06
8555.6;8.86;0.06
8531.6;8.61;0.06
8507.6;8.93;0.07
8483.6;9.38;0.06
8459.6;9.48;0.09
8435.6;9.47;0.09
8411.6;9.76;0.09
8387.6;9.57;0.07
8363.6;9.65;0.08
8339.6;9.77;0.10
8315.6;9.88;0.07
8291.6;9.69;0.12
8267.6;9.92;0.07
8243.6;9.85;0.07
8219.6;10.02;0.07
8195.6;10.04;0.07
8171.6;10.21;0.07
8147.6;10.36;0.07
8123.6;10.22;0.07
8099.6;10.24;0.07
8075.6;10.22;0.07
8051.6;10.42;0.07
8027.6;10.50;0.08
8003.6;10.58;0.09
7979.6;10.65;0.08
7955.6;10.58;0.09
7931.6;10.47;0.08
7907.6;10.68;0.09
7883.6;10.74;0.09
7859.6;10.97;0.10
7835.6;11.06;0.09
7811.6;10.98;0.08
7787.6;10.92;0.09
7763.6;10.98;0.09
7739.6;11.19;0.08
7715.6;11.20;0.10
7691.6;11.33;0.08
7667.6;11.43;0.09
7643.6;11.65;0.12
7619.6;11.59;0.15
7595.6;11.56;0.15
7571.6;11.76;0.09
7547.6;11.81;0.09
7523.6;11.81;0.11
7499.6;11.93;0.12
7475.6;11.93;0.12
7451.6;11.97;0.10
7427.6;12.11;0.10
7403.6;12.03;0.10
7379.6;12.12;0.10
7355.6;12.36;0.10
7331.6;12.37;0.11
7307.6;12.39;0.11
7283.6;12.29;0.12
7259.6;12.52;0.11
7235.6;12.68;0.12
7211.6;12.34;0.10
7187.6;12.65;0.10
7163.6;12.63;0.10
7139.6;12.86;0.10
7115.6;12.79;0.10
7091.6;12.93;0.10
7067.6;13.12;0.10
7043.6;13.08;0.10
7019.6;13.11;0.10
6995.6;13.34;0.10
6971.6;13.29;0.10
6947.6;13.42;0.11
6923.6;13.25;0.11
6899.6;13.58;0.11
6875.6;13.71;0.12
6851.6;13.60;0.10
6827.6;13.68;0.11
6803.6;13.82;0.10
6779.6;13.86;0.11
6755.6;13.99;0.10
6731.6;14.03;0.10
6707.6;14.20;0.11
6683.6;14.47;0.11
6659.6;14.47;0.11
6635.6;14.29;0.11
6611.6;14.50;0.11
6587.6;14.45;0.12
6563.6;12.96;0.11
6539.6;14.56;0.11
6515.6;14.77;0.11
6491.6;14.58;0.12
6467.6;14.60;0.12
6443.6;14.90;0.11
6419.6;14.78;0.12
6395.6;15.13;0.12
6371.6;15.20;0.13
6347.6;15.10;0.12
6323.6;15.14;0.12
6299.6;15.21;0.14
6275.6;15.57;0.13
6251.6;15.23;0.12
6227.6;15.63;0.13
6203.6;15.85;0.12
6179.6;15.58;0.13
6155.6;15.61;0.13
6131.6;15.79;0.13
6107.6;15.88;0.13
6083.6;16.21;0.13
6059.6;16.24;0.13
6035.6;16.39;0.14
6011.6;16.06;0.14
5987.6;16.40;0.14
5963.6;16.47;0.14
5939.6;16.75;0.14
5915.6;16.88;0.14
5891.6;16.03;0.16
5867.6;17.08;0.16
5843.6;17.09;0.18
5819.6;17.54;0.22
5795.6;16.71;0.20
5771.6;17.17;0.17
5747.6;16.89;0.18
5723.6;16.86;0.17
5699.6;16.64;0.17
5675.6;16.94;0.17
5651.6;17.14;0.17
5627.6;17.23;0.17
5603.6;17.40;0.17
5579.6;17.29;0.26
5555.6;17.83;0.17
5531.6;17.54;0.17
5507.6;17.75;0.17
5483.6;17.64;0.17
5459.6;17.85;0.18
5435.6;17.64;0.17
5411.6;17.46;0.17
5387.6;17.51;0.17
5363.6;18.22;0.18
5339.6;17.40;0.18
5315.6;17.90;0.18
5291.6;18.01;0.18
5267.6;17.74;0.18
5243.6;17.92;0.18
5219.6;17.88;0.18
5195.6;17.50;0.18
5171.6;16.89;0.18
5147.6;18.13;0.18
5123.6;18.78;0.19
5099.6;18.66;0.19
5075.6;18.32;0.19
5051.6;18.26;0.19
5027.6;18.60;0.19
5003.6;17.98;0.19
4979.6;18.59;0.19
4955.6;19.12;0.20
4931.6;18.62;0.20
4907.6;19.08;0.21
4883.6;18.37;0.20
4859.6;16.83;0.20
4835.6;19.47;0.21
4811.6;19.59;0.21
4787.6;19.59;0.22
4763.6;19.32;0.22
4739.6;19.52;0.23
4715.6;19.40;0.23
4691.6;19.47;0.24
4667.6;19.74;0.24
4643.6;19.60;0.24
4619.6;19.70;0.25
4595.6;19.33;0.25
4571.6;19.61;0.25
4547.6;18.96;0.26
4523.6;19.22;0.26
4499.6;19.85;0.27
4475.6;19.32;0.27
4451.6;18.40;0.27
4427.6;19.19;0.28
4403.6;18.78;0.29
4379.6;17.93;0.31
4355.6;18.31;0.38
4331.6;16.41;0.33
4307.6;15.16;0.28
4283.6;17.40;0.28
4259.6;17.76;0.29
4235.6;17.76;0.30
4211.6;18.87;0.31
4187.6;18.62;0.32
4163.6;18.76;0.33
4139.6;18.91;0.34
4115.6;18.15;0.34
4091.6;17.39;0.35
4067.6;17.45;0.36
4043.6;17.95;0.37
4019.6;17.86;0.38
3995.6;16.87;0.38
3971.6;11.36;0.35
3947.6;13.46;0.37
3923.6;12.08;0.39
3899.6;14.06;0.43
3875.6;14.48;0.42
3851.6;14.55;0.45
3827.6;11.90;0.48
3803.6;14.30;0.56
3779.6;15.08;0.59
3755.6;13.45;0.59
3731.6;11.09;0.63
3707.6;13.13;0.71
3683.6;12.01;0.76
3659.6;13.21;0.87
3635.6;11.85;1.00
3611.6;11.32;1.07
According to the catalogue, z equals 0.00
